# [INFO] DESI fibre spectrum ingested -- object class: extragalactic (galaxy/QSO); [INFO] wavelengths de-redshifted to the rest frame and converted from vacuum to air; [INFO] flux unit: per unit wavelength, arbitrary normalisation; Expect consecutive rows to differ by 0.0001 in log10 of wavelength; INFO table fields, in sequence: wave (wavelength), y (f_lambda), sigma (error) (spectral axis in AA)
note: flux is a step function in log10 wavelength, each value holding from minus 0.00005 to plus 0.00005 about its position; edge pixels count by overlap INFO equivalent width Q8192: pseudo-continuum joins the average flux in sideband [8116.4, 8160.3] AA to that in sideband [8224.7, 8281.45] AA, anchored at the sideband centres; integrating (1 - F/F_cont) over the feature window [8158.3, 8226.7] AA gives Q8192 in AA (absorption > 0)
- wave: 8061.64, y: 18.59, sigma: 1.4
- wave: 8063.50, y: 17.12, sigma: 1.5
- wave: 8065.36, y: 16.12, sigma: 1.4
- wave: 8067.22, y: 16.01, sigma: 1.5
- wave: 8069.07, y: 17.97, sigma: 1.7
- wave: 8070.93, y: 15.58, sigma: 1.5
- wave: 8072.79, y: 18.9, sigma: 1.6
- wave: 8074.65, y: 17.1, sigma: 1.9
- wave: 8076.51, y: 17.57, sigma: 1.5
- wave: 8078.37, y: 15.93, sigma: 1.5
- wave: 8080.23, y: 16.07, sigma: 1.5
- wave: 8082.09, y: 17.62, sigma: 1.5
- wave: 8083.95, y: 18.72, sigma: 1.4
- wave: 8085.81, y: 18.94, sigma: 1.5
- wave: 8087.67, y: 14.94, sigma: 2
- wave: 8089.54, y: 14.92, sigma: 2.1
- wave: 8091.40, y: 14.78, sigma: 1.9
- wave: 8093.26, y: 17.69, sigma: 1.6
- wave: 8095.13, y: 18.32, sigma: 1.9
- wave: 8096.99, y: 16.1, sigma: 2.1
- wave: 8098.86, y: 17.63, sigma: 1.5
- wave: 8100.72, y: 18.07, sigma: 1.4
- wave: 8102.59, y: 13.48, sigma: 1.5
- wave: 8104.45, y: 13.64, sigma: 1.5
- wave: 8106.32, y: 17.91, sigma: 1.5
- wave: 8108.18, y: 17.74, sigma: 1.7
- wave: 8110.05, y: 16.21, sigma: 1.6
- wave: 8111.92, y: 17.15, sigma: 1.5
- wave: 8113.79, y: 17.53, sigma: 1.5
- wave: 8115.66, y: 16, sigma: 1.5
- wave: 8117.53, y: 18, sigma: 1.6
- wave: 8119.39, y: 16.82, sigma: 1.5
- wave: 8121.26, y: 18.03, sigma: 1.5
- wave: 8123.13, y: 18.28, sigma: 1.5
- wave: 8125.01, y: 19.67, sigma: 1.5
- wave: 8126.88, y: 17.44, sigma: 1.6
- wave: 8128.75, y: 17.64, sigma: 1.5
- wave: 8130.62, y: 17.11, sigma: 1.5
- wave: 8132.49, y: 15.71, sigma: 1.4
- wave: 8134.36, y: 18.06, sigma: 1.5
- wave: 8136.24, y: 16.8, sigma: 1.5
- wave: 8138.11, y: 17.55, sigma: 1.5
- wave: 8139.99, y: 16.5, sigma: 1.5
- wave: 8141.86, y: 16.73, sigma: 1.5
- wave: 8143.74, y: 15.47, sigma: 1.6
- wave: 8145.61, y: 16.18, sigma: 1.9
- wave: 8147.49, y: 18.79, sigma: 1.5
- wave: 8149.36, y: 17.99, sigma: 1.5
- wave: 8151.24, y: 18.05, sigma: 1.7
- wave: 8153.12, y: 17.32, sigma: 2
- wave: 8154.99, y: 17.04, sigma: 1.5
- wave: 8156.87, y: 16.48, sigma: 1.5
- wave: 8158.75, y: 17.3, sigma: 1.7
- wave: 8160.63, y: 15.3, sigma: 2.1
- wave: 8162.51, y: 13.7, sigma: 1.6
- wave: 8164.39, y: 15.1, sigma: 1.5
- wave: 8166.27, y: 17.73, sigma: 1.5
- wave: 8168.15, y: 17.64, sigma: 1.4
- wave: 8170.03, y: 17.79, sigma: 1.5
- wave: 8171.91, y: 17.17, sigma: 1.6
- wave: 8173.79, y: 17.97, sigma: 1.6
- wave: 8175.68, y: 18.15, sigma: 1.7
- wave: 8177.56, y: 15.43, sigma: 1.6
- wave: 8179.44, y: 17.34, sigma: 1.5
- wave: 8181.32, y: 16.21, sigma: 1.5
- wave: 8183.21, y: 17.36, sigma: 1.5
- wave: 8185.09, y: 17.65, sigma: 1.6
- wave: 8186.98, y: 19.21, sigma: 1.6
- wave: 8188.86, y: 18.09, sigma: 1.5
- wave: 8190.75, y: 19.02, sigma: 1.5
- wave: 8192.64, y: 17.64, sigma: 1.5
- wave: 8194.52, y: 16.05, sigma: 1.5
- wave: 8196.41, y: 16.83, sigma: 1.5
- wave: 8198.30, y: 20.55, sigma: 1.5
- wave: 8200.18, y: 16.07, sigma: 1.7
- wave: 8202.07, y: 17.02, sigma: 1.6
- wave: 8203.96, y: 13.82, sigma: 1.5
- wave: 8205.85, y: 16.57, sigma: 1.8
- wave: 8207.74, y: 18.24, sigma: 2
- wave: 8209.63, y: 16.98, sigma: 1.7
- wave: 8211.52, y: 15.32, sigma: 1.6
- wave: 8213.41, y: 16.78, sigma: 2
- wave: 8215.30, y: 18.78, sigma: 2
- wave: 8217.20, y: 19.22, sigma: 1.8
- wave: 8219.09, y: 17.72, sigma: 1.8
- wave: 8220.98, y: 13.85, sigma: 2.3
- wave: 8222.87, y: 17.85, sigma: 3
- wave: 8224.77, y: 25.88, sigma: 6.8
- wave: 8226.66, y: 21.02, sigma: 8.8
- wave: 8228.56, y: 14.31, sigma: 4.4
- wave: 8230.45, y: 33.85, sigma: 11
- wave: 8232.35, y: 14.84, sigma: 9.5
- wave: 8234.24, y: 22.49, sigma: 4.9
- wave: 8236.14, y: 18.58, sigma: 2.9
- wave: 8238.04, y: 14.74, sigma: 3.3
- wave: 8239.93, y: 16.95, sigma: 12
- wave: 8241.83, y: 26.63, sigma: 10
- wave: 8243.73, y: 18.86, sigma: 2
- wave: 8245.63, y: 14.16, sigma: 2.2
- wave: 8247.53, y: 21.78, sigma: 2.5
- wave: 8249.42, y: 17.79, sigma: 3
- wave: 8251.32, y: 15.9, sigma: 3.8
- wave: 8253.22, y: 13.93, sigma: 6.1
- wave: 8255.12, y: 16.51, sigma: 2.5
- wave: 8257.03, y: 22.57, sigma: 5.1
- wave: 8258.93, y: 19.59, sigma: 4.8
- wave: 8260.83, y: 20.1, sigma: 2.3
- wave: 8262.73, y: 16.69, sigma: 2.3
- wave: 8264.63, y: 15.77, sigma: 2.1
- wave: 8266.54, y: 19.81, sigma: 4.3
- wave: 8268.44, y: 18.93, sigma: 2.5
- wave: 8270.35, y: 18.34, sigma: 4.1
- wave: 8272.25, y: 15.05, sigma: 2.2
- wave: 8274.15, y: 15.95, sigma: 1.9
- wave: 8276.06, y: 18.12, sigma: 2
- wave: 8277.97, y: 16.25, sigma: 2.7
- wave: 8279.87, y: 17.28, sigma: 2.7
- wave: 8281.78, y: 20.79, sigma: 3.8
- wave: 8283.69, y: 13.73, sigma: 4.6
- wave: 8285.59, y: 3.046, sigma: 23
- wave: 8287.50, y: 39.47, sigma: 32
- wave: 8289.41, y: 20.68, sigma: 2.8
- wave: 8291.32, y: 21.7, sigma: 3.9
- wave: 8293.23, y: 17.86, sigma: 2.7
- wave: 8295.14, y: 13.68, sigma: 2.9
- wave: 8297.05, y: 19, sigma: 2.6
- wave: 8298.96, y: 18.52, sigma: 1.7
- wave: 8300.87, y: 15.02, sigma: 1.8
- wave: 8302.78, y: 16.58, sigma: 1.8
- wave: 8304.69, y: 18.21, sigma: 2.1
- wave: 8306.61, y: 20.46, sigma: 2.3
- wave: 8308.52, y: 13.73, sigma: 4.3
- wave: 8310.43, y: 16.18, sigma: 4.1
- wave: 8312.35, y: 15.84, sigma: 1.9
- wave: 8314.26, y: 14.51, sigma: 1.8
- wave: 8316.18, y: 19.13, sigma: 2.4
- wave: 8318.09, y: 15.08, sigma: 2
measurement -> 2.2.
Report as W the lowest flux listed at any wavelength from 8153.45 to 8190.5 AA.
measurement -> 13.7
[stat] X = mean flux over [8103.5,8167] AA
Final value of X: 17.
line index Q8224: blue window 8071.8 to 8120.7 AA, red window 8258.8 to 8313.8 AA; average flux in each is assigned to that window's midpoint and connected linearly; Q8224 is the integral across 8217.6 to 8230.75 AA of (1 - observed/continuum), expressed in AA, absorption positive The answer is -1.9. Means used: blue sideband 16.8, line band 19.9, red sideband 17.8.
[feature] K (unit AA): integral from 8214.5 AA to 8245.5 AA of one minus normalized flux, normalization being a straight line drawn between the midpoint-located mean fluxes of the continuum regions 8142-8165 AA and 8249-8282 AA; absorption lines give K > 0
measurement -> -4.0 AA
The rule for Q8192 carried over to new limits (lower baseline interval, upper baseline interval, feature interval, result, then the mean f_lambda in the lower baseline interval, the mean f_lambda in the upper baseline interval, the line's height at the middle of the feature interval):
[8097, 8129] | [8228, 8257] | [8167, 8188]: 0.65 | 17.1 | 18.9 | 18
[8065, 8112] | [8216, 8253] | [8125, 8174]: 2.12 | 16.7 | 19.2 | 17.8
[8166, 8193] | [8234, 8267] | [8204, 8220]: 0.65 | 17.6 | 18.4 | 18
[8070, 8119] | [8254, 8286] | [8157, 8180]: 0.35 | 16.8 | 17.2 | 17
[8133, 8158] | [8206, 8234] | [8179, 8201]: 0.63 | 17.1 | 18.9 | 18.2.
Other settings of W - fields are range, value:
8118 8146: 15.47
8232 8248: 14.16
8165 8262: 13.82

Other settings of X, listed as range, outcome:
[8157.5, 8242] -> 17.8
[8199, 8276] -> 18.2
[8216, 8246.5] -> 19.4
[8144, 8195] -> 17.2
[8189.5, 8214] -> 17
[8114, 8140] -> 17.4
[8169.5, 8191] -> 17.6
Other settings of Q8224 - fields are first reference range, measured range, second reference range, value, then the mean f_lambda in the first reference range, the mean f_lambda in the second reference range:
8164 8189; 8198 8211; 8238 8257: 0.63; 17.4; 18.1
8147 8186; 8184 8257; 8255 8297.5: -2.46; 17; 18.3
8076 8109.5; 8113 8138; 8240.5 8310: -0.82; 16.7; 18.1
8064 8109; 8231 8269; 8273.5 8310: -1.79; 16.7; 17.9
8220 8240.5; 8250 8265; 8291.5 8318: 0.69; 19.5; 16.9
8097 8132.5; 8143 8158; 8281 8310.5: 0.07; 17.1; 18.1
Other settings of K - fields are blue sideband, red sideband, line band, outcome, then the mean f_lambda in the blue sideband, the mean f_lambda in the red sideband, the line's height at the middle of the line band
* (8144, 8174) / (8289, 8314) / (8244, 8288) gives -1.15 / 16.9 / 17.3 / 17.2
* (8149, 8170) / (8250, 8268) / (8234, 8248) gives -1.06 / 16.7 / 17.9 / 17.7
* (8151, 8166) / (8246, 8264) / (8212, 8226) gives -0.86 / 16.3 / 18.1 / 17.4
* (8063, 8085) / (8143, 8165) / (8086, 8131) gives -0.14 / 17.1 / 16.6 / 16.9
